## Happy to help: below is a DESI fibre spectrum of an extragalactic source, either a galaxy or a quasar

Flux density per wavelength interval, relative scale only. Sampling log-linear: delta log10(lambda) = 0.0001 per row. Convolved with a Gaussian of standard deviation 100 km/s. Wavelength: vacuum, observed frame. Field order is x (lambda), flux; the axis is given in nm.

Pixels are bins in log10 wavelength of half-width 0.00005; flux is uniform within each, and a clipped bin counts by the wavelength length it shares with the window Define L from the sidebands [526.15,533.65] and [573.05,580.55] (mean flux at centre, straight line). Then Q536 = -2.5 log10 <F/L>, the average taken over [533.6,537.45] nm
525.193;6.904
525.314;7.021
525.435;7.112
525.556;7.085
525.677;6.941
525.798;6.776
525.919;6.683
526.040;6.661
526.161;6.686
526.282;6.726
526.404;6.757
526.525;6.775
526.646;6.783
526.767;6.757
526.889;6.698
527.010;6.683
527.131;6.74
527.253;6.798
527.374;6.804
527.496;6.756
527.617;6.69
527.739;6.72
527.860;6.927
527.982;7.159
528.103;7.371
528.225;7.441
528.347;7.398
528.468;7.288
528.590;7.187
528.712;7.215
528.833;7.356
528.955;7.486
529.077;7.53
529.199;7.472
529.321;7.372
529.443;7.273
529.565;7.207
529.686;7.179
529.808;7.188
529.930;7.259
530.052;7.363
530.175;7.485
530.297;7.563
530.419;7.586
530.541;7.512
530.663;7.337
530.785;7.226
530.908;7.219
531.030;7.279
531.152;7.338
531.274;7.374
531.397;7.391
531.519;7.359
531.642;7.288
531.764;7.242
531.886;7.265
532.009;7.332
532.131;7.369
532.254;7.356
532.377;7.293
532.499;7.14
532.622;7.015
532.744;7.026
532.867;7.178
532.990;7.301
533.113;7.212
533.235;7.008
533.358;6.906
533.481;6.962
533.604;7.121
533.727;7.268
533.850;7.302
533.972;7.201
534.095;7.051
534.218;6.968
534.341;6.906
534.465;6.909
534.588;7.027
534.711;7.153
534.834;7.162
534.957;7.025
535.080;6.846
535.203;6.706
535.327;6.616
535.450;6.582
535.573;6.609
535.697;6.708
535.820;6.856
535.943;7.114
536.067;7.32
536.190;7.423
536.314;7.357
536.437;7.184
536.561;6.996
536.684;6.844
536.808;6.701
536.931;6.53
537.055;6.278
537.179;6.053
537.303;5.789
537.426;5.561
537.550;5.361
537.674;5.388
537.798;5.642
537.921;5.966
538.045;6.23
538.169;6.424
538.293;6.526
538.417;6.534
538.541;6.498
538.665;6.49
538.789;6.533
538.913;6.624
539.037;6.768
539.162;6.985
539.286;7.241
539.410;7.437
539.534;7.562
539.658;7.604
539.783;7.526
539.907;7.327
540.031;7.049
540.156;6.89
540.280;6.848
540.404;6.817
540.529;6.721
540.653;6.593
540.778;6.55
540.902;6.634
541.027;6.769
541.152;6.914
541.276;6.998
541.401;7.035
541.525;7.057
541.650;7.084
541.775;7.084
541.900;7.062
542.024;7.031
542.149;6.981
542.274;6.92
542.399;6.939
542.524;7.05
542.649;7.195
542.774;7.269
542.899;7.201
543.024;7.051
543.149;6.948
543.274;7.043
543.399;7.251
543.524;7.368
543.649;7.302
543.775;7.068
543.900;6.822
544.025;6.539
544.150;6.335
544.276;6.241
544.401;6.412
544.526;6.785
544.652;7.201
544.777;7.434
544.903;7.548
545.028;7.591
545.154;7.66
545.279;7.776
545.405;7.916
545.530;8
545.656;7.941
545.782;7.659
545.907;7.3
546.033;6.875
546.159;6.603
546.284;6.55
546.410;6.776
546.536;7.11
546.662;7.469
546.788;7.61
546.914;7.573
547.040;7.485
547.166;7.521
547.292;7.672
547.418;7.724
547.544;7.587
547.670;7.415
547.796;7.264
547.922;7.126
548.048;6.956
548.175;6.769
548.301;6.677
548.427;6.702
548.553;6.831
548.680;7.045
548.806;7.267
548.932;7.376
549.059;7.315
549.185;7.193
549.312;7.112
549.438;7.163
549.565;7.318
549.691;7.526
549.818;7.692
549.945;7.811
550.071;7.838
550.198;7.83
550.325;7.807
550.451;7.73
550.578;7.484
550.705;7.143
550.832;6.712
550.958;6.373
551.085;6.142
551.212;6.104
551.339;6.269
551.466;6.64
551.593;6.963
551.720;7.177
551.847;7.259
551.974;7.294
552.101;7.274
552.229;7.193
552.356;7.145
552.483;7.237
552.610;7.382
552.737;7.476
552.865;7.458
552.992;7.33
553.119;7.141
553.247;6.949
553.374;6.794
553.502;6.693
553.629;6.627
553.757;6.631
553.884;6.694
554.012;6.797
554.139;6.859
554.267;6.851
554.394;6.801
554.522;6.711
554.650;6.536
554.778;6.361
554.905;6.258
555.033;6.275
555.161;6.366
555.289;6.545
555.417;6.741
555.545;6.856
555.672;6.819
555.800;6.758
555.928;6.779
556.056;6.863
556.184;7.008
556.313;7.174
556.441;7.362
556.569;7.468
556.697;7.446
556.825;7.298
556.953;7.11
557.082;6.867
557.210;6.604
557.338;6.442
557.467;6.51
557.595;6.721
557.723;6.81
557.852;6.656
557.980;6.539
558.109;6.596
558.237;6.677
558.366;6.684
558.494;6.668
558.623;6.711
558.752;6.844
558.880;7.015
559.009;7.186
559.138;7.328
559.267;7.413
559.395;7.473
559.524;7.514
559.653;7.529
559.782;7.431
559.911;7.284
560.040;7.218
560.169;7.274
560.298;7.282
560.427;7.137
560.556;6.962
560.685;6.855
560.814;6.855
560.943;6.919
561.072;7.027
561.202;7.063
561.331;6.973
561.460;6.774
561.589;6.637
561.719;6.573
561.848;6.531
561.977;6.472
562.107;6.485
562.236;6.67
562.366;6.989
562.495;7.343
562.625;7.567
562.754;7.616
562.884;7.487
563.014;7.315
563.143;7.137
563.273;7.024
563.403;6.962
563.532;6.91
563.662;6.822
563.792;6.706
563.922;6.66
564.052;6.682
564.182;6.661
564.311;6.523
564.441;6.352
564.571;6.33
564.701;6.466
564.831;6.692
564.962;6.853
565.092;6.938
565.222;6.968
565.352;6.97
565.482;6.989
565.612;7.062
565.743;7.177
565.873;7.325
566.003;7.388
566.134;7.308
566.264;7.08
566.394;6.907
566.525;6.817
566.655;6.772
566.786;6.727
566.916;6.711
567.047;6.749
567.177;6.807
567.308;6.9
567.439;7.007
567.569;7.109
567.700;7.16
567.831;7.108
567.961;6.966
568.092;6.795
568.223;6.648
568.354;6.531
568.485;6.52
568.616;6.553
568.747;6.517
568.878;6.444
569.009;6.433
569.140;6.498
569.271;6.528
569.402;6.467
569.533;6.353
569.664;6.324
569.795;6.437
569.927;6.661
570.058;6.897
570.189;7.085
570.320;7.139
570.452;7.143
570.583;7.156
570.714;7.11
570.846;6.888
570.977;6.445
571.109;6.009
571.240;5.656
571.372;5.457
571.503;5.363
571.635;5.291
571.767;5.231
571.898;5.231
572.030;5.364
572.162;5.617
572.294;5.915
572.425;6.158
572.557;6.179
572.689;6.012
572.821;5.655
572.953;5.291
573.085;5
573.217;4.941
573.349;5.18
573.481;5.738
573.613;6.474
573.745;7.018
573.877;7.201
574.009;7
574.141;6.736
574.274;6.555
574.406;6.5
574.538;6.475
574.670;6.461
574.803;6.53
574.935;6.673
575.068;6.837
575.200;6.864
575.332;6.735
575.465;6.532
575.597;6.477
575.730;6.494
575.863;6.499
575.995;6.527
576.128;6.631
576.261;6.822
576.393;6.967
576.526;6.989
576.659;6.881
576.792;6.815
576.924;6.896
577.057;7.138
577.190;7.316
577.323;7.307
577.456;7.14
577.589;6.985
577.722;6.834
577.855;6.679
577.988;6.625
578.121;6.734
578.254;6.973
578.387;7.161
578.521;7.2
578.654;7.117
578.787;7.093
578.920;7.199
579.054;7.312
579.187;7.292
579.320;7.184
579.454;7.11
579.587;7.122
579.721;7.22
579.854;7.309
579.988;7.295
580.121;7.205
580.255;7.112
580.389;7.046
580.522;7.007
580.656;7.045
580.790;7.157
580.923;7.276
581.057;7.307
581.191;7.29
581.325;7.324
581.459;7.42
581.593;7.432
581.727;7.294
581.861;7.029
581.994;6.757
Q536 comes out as 0.04 mag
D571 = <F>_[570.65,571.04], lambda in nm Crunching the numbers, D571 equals 6.81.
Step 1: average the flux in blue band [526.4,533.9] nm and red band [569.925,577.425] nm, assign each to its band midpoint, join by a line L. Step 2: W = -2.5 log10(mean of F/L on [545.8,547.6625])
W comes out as -0.06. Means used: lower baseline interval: 7.18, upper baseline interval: 6.39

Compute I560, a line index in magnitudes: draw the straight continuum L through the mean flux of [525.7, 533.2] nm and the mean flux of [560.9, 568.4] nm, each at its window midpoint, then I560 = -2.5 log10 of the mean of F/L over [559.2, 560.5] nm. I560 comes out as -0.064 mag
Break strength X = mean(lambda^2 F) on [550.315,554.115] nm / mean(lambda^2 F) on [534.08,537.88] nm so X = 1.1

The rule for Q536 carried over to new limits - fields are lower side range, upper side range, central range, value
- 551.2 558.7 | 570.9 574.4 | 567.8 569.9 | -0.080 mag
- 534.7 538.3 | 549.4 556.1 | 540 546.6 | -0.051 mag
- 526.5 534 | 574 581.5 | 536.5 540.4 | 0.087 mag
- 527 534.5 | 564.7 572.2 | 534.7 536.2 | 0.034 mag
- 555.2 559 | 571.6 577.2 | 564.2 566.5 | -0.048 mag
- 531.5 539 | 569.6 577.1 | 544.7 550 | -0.103 mag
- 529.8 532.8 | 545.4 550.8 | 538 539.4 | 0.104 mag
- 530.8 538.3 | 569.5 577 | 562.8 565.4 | -0.058 mag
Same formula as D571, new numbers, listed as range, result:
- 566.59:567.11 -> 6.74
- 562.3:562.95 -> 7.39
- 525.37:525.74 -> 7.04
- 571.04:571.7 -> 5.56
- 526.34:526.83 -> 6.76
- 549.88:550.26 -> 7.82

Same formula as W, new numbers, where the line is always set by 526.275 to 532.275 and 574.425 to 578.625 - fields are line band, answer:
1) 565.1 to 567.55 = -0.014 mag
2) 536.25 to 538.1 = 0.140 mag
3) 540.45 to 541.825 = 0.037 mag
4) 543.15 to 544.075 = 0.002 mag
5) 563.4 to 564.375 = 0.028 mag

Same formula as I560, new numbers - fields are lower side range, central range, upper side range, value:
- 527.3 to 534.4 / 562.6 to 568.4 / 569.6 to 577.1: -0.07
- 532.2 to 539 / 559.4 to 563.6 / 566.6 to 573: -0.09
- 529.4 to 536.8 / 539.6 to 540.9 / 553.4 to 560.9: 0.02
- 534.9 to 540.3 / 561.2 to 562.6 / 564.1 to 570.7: 0.00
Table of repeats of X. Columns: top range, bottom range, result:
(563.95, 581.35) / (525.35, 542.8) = 1.10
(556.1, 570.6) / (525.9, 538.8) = 1.11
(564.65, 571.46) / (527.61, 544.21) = 1.09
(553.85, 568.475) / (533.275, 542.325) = 1.10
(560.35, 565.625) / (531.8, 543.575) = 1.09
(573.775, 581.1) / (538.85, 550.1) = 1.09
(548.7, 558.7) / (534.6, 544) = 1.08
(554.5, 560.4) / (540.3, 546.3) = 1.03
